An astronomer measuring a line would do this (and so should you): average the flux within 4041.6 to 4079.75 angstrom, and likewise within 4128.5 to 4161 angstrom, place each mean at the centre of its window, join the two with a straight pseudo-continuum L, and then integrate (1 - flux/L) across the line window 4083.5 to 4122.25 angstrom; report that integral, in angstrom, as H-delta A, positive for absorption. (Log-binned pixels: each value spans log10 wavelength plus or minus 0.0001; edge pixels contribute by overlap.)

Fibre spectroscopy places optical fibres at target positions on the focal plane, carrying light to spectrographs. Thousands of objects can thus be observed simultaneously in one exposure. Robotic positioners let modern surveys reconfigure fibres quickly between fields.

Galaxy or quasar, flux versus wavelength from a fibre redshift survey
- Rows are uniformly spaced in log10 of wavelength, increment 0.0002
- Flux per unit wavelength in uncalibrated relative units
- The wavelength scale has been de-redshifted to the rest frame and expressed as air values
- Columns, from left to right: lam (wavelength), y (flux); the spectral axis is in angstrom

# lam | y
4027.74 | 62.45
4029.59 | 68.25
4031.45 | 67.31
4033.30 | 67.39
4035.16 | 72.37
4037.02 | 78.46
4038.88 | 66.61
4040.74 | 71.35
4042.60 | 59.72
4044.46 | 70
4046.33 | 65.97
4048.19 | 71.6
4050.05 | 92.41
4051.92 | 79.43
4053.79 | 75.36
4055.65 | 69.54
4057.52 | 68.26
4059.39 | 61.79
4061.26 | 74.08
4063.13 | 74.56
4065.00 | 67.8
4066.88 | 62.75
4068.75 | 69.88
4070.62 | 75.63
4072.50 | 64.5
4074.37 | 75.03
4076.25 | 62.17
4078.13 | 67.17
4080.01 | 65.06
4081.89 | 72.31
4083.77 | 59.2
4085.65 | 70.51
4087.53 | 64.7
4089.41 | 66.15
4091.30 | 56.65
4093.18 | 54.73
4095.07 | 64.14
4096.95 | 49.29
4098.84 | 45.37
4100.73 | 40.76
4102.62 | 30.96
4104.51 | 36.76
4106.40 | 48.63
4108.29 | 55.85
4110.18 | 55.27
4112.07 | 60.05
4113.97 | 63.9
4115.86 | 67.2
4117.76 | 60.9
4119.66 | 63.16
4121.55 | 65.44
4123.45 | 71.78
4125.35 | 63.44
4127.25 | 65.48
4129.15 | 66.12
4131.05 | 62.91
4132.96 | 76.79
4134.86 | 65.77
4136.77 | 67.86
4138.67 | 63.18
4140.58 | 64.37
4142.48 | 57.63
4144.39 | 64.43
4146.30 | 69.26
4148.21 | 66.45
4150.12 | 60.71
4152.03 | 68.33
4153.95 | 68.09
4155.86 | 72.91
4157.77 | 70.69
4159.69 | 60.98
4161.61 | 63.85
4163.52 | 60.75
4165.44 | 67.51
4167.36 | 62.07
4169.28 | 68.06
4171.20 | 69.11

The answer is 6.9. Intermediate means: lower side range 70.3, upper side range 66.2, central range 56.1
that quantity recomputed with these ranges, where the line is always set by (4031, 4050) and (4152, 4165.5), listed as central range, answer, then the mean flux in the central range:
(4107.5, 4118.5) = 1.2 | 60.6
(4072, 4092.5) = 1.0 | 65.7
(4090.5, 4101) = 2.5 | 52.5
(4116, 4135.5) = 0.4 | 66.2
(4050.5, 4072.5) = -0.5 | 71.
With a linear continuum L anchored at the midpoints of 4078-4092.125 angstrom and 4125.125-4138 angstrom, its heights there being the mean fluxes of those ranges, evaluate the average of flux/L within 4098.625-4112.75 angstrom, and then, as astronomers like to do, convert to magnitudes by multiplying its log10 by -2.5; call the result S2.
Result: 0.38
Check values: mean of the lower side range 65.2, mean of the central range 46.5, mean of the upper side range 67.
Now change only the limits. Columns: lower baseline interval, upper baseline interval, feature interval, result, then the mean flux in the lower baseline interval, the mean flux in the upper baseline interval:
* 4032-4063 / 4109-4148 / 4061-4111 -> 0.14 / 71.6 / 64.7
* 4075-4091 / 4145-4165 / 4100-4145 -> 0.10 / 65.7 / 66.2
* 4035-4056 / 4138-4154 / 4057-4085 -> 0.04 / 72.9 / 64.5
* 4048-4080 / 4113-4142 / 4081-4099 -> 0.13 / 71.1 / 65.8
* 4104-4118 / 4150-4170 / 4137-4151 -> -0.02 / 56.4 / 66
